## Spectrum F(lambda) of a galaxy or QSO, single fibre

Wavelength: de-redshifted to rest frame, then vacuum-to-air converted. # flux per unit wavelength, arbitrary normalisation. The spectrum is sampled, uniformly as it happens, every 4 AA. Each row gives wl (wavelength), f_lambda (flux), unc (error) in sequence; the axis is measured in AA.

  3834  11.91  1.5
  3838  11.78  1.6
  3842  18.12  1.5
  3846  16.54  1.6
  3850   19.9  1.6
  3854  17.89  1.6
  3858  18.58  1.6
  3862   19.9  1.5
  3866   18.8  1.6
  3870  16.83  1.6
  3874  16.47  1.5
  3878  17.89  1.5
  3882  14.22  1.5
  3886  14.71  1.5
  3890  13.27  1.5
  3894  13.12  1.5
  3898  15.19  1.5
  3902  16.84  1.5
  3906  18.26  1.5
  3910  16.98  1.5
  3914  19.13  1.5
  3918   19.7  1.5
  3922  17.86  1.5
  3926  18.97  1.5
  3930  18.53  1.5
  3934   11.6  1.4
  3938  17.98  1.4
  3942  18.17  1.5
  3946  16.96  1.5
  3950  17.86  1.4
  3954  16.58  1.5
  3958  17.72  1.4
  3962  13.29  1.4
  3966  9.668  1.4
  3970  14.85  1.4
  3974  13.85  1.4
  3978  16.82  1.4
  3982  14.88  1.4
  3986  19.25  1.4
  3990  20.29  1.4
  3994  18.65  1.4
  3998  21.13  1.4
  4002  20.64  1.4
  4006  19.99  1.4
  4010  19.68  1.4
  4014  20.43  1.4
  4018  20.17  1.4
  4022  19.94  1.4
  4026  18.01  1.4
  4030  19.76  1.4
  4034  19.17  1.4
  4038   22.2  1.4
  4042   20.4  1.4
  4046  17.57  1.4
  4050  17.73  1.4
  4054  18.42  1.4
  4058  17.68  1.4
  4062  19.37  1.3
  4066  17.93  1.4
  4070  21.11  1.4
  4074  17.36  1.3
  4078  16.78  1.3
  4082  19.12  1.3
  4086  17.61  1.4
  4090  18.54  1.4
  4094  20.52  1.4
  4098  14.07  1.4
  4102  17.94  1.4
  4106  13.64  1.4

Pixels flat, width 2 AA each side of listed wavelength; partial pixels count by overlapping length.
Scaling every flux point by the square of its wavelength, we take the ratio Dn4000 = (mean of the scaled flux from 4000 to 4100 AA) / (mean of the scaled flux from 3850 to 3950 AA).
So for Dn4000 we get 1.2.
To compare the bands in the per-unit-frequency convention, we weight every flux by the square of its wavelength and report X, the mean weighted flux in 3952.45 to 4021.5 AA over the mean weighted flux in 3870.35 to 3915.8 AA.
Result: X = 1.15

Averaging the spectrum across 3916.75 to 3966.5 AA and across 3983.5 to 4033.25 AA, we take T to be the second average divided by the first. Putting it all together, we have 1.18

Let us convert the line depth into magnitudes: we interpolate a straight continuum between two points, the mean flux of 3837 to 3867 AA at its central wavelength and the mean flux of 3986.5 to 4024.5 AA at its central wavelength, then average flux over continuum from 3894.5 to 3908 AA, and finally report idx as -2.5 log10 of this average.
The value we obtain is 0.14 mag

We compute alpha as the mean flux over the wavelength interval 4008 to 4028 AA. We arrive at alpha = 19.6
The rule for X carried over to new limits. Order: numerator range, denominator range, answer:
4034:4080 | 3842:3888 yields 1.19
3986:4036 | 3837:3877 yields 1.21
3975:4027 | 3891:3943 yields 1.17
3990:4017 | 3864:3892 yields 1.34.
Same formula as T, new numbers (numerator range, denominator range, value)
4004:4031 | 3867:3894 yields 1.27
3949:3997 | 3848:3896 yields 0.97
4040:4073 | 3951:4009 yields 1.10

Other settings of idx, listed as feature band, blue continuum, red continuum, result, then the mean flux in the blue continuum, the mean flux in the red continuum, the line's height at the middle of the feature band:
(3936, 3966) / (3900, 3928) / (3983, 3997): 0.14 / 18.2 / 19.2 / 18.7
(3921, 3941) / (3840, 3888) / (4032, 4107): 0.05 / 17.5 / 18.3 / 17.8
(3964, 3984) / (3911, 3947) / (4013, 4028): 0.31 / 17.7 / 19.6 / 18.6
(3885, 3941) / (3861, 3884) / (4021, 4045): 0.08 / 17.2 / 19.8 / 17.9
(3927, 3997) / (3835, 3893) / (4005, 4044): 0.14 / 16.6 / 20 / 18.7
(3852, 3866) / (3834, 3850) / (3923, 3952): -0.18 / 15.6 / 17.2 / 15.9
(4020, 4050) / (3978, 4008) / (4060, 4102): -0.04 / 19.1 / 18.2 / 18.7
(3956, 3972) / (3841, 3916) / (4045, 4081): 0.26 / 17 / 18.3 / 17.6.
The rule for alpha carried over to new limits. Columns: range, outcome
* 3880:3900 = 14.1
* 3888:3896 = 13.2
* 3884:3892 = 14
